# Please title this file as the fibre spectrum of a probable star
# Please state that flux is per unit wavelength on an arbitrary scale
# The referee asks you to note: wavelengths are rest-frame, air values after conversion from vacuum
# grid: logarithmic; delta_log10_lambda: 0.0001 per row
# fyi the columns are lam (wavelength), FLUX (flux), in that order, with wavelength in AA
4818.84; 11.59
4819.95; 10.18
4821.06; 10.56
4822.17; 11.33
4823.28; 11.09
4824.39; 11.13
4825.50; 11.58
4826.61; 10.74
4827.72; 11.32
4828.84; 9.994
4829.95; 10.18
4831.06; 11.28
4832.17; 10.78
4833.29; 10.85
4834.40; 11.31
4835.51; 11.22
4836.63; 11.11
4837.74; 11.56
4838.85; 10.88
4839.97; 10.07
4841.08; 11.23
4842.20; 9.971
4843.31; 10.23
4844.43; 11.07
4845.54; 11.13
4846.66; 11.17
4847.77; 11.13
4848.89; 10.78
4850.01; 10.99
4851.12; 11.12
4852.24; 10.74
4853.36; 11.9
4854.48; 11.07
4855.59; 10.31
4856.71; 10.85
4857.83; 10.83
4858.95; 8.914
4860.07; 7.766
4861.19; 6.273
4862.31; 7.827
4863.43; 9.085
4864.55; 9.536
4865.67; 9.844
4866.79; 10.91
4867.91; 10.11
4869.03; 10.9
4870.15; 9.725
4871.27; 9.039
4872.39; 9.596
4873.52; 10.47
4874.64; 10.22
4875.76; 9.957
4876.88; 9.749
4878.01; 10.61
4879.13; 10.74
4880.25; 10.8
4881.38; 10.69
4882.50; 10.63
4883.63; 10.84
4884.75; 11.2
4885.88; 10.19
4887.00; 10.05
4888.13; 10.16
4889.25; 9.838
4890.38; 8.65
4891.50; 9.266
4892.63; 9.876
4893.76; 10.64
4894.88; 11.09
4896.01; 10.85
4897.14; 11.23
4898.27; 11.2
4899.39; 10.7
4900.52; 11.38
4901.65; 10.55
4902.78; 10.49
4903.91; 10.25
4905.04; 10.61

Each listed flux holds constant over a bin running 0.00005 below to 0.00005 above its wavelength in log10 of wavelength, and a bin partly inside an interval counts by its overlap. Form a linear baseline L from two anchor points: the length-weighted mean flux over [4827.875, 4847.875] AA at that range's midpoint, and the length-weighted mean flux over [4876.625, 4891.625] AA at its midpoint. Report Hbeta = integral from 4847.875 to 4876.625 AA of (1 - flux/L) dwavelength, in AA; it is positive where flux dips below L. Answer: 1.6 AA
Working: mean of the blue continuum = 10.8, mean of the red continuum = 10.3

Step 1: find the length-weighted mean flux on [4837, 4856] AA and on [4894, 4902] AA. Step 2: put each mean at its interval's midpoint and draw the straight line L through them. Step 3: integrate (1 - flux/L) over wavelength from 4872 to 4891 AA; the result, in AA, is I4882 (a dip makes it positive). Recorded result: 1.2 AA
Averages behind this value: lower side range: 10.9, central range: 10.3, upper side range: 11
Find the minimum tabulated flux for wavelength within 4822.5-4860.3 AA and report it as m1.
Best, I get 7.766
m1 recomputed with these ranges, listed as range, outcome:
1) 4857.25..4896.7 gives 6.273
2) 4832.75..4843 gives 9.971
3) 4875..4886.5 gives 9.749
